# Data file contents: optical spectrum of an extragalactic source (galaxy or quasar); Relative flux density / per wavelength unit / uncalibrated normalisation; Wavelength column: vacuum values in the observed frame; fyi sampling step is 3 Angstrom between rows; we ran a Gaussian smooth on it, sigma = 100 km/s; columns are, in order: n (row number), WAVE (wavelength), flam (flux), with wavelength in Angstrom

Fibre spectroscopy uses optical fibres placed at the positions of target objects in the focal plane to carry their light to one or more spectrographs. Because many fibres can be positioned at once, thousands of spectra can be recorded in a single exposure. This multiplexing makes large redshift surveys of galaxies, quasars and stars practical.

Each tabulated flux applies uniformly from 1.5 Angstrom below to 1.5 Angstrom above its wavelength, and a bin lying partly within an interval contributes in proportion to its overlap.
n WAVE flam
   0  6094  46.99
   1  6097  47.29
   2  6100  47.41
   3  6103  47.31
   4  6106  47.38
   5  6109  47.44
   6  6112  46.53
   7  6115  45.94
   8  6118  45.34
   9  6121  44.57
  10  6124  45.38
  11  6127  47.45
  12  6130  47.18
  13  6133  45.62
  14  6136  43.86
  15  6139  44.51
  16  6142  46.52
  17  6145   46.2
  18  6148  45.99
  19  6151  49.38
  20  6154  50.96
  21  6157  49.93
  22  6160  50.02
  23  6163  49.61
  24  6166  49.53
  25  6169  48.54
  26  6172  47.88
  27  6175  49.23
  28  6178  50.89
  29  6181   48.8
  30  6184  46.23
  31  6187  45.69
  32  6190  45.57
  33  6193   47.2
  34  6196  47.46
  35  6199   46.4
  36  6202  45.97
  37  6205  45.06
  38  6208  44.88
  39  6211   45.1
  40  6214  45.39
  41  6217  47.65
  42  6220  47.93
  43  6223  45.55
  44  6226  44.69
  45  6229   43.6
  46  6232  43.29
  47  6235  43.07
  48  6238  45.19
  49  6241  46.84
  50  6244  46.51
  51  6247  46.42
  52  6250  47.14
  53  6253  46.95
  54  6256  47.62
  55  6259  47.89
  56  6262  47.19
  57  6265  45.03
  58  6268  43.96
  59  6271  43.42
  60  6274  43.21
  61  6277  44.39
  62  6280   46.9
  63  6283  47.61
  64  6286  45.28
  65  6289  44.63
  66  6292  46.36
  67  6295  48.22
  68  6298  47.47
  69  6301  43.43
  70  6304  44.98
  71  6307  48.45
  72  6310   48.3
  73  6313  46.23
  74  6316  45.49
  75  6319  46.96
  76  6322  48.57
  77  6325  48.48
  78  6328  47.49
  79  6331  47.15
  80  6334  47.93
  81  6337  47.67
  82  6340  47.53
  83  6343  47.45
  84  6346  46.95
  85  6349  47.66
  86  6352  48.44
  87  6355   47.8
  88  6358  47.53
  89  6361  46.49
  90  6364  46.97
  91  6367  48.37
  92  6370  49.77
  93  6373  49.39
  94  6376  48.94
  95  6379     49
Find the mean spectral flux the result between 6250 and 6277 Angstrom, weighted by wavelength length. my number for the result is 45.7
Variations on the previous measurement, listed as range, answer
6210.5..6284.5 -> 45.7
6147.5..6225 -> 47.6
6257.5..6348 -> 46.5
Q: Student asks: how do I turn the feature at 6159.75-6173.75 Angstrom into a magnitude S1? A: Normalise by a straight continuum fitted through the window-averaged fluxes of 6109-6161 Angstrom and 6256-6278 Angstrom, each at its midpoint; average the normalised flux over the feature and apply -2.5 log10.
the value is -0.06 mag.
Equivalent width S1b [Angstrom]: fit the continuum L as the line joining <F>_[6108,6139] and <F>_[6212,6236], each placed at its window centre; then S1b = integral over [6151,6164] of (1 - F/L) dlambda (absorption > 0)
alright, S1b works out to -1.27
